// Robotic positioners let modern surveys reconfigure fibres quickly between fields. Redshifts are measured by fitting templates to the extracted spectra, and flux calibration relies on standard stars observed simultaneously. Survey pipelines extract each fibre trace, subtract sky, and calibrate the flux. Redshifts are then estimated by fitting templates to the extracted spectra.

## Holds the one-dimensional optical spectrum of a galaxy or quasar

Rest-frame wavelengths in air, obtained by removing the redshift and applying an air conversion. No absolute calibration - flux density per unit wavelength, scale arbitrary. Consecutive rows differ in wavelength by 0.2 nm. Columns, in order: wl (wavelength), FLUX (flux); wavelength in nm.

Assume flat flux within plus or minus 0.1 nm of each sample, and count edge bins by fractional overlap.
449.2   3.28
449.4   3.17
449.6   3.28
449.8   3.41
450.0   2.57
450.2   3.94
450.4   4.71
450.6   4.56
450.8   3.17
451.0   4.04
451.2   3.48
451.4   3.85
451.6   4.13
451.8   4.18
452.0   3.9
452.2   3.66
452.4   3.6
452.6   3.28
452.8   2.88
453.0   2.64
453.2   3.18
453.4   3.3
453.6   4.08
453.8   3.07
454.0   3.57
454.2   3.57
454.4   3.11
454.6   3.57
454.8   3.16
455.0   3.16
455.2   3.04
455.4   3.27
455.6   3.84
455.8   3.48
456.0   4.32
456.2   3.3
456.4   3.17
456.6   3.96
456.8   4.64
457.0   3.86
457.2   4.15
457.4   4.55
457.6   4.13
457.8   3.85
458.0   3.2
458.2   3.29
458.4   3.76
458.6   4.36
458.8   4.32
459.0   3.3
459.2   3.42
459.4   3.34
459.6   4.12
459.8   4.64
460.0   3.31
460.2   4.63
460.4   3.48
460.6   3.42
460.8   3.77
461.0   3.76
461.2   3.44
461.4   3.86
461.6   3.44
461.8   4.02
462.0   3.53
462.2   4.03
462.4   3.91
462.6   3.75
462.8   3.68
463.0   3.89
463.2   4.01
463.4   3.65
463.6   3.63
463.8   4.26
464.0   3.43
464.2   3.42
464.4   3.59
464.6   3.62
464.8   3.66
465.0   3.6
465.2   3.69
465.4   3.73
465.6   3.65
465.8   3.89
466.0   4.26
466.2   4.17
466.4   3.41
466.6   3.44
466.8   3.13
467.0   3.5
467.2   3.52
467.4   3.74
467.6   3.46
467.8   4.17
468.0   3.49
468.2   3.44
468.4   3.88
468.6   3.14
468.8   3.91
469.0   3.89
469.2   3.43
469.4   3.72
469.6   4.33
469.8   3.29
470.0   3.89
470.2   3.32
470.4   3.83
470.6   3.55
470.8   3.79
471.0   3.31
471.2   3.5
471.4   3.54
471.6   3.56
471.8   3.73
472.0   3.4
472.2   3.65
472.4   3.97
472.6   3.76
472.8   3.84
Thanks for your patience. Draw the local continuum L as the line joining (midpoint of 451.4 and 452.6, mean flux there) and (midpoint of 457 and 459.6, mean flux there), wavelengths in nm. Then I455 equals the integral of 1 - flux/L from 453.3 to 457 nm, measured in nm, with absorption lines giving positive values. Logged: 0.28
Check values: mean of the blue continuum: 3.84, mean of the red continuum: 3.82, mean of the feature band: 3.54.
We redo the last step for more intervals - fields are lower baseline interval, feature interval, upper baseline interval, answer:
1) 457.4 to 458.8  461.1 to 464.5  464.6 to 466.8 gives 0.03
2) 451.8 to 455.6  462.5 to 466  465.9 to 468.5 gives -0.13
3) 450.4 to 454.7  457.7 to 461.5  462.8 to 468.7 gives -0.12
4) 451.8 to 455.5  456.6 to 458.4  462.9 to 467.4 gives -0.25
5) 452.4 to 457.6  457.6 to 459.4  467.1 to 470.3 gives -0.06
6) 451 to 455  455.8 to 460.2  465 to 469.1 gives -0.38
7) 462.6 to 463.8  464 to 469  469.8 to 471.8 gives 0.09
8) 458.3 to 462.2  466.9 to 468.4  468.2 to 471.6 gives 0.02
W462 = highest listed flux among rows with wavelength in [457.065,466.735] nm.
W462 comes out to 4.64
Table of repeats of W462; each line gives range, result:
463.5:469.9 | 4.33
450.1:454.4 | 4.71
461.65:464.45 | 4.26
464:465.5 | 3.73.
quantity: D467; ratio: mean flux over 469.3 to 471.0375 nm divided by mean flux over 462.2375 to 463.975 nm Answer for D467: 0.96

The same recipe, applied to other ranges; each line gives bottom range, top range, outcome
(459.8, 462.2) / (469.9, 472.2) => 0.96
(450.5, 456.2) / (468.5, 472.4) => 1.03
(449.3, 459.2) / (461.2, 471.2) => 1.02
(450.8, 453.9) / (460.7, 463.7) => 1.06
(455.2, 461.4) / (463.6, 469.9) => 0.97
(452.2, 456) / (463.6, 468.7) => 1.09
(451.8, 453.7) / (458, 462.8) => 1.10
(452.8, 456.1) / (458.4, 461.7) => 1.12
